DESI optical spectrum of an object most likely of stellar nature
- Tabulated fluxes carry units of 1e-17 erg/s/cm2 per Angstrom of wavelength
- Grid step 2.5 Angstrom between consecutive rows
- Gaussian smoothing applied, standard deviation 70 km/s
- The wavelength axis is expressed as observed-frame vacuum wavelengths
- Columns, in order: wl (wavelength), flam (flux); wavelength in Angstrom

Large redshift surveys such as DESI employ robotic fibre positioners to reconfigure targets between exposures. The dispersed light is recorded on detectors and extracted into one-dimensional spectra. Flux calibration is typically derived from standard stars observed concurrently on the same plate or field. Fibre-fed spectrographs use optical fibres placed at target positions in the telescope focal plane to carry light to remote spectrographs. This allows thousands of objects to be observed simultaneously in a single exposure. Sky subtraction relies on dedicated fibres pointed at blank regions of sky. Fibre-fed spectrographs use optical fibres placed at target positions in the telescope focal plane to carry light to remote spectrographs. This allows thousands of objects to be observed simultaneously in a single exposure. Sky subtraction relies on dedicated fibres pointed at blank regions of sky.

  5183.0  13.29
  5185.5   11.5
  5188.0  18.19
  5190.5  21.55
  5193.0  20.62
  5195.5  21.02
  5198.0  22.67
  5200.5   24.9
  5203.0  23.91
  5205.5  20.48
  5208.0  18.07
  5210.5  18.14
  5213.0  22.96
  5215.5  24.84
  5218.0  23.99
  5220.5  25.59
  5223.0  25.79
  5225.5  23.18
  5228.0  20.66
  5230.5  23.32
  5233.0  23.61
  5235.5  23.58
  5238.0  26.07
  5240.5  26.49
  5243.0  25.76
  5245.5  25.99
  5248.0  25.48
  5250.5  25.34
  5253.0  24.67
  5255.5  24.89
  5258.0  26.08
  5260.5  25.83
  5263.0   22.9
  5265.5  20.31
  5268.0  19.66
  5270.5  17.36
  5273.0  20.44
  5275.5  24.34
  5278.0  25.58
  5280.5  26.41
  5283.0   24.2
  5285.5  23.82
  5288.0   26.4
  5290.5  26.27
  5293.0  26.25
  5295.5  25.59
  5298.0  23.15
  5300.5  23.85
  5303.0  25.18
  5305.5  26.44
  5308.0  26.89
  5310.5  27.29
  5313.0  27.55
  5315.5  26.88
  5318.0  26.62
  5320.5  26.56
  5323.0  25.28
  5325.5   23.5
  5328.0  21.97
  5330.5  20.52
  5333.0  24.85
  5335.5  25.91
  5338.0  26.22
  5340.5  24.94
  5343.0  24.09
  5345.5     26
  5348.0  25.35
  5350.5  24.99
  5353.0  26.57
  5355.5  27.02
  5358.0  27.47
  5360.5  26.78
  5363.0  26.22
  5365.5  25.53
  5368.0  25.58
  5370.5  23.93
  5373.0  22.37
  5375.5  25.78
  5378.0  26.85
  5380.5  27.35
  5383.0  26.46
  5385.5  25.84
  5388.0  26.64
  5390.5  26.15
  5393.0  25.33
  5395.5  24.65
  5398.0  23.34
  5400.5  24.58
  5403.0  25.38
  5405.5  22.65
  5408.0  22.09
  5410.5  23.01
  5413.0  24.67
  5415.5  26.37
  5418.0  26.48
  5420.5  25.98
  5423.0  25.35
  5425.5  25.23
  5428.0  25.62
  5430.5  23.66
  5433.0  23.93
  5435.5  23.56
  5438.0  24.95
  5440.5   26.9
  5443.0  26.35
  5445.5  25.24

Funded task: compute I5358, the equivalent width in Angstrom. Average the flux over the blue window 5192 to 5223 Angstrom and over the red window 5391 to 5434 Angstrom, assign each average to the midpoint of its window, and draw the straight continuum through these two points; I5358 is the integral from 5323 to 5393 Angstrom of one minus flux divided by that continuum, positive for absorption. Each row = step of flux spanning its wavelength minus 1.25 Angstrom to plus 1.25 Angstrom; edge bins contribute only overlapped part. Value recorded -3.8 Angstrom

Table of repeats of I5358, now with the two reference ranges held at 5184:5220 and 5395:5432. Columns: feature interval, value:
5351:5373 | -2.02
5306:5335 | -2.93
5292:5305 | -1.29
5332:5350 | -1.52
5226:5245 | -2.38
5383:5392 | -0.77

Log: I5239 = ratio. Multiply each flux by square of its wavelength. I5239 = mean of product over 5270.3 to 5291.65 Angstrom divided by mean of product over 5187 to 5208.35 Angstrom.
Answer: 1.2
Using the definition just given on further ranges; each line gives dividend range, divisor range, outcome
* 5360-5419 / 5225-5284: 1.11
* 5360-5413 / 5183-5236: 1.24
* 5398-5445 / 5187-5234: 1.20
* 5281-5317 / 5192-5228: 1.18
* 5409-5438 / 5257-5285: 1.14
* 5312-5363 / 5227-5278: 1.11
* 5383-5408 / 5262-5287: 1.15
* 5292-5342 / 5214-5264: 1.05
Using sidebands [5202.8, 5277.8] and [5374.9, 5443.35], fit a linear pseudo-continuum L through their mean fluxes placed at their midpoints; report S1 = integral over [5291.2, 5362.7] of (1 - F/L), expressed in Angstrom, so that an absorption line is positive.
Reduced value -3.6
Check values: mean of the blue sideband 23.3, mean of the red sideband 25.2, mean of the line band 25.5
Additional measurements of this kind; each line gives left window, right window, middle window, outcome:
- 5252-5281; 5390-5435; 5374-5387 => -1.1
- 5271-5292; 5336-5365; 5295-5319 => -0.9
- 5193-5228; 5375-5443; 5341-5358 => -1.0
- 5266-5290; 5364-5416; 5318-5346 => -0.7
